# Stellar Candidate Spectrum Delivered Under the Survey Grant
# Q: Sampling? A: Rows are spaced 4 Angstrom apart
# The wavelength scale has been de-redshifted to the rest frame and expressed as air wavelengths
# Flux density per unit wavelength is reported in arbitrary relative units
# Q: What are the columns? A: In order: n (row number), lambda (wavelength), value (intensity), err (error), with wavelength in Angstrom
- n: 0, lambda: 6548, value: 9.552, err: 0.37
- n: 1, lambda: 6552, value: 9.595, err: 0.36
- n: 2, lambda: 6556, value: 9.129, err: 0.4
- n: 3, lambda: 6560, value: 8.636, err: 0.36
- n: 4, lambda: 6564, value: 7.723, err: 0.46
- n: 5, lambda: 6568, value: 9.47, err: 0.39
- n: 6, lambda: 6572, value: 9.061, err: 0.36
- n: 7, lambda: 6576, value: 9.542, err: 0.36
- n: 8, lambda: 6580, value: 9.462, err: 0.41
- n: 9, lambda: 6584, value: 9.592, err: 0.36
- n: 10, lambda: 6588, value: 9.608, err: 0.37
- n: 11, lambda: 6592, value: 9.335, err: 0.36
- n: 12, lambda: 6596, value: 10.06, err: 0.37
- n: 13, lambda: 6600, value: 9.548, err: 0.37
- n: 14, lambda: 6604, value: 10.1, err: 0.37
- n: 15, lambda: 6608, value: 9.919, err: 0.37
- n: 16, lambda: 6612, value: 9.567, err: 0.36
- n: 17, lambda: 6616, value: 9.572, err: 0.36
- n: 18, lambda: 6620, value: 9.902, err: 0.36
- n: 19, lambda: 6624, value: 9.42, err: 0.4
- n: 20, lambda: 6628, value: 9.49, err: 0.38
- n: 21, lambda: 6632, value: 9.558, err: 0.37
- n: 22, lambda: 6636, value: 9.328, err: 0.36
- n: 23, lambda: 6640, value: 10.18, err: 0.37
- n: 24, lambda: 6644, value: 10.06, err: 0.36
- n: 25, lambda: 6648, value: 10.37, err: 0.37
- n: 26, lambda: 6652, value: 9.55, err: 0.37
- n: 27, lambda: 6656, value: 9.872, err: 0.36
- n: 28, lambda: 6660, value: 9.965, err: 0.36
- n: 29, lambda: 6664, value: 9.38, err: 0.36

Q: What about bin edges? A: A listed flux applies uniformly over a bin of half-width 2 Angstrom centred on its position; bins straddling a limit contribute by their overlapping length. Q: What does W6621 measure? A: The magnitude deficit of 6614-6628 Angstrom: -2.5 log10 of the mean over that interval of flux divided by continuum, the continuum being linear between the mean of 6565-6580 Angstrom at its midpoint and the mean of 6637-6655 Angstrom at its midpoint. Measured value 0.01 mag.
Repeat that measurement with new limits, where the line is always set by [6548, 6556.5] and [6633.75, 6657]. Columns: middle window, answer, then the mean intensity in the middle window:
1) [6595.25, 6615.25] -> -0.012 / 9.81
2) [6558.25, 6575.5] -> 0.086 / 8.8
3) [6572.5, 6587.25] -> 0.010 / 9.49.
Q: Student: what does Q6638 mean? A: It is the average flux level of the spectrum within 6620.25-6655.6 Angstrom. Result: 9.76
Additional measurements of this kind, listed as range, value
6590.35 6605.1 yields 9.75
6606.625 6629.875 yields 9.64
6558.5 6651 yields 9.55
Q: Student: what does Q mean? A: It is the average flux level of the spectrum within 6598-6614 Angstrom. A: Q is 9.78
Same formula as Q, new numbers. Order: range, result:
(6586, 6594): 9.47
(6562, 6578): 8.95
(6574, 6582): 9.5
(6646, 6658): 9.93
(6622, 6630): 9.46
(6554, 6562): 8.88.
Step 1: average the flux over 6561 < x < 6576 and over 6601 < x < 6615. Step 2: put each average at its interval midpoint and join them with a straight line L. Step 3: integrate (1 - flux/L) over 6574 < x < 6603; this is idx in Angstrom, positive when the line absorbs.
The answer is -0.8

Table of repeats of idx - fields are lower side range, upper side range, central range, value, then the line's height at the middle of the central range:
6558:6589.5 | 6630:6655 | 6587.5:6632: -0.8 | 9.5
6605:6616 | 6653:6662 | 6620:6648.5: 0.2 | 9.81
